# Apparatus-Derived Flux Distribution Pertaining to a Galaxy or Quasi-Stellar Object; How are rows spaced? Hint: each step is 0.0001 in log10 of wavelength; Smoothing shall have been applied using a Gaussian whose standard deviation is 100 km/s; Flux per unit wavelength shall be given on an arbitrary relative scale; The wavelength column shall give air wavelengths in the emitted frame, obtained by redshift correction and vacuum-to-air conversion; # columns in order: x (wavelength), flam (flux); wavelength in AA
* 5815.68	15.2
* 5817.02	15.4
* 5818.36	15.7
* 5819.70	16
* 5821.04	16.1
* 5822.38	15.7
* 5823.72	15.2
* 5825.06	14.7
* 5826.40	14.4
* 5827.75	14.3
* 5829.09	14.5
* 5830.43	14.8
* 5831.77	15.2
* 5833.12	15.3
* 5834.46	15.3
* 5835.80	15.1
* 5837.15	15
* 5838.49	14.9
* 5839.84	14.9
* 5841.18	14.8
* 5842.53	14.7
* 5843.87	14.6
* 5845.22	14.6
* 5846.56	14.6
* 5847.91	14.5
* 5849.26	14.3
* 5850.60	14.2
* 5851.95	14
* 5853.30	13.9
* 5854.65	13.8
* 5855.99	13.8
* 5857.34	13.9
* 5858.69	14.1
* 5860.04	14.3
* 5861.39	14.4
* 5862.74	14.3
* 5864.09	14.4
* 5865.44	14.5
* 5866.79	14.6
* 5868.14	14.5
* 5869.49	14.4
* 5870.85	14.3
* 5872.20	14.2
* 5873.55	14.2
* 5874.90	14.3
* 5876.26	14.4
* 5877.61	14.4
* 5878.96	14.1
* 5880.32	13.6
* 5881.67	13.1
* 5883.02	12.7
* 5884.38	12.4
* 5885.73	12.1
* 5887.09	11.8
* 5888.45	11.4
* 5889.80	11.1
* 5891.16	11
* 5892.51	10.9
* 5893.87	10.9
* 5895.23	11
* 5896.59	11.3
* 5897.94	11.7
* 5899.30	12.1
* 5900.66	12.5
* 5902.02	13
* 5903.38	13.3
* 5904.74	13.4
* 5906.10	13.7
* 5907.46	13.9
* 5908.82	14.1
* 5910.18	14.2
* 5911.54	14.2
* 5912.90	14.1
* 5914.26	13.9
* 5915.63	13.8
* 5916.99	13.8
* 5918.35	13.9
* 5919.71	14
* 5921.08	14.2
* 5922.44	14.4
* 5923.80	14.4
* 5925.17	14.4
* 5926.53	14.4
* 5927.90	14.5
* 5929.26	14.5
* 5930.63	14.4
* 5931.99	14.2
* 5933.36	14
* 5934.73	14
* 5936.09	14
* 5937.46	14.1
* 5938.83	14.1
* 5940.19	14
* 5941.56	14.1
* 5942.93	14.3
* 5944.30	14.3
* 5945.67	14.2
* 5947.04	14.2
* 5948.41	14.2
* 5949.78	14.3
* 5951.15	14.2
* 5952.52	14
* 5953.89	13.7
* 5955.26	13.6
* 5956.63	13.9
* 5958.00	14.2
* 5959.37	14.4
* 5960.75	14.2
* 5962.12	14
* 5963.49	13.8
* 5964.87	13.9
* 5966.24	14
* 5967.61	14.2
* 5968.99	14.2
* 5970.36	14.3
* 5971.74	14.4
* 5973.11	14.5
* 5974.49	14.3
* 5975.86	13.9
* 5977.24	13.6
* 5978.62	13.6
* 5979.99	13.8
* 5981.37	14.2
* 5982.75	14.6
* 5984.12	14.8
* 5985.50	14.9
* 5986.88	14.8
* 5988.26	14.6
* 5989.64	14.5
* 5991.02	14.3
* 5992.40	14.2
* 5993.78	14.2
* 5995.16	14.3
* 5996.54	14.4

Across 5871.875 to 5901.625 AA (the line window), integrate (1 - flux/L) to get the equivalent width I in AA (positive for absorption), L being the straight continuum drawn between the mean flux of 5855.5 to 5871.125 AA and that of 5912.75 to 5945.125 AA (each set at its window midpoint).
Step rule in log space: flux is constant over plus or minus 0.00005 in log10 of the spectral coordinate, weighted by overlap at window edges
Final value 3.7 AA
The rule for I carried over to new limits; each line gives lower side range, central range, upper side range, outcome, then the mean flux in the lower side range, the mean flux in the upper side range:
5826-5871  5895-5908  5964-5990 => 1.6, 14.5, 14.3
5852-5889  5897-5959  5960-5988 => 0.5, 13.8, 14.2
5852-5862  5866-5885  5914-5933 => 0.2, 14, 14.2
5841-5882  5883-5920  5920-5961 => 3.9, 14.3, 14.2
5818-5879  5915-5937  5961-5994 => 0.3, 14.6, 14.2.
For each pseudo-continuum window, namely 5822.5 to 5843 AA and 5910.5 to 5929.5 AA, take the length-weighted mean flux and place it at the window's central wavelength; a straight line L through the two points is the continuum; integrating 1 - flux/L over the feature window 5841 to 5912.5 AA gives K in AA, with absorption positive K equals 5.2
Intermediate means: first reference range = 14.9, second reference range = 14.2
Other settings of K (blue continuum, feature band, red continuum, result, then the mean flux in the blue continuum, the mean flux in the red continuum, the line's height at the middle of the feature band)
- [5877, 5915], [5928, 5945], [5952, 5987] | -0.9 AA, 12.7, 14.1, 13.5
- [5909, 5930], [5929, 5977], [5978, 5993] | 0.6 AA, 14.2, 14.4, 14.3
